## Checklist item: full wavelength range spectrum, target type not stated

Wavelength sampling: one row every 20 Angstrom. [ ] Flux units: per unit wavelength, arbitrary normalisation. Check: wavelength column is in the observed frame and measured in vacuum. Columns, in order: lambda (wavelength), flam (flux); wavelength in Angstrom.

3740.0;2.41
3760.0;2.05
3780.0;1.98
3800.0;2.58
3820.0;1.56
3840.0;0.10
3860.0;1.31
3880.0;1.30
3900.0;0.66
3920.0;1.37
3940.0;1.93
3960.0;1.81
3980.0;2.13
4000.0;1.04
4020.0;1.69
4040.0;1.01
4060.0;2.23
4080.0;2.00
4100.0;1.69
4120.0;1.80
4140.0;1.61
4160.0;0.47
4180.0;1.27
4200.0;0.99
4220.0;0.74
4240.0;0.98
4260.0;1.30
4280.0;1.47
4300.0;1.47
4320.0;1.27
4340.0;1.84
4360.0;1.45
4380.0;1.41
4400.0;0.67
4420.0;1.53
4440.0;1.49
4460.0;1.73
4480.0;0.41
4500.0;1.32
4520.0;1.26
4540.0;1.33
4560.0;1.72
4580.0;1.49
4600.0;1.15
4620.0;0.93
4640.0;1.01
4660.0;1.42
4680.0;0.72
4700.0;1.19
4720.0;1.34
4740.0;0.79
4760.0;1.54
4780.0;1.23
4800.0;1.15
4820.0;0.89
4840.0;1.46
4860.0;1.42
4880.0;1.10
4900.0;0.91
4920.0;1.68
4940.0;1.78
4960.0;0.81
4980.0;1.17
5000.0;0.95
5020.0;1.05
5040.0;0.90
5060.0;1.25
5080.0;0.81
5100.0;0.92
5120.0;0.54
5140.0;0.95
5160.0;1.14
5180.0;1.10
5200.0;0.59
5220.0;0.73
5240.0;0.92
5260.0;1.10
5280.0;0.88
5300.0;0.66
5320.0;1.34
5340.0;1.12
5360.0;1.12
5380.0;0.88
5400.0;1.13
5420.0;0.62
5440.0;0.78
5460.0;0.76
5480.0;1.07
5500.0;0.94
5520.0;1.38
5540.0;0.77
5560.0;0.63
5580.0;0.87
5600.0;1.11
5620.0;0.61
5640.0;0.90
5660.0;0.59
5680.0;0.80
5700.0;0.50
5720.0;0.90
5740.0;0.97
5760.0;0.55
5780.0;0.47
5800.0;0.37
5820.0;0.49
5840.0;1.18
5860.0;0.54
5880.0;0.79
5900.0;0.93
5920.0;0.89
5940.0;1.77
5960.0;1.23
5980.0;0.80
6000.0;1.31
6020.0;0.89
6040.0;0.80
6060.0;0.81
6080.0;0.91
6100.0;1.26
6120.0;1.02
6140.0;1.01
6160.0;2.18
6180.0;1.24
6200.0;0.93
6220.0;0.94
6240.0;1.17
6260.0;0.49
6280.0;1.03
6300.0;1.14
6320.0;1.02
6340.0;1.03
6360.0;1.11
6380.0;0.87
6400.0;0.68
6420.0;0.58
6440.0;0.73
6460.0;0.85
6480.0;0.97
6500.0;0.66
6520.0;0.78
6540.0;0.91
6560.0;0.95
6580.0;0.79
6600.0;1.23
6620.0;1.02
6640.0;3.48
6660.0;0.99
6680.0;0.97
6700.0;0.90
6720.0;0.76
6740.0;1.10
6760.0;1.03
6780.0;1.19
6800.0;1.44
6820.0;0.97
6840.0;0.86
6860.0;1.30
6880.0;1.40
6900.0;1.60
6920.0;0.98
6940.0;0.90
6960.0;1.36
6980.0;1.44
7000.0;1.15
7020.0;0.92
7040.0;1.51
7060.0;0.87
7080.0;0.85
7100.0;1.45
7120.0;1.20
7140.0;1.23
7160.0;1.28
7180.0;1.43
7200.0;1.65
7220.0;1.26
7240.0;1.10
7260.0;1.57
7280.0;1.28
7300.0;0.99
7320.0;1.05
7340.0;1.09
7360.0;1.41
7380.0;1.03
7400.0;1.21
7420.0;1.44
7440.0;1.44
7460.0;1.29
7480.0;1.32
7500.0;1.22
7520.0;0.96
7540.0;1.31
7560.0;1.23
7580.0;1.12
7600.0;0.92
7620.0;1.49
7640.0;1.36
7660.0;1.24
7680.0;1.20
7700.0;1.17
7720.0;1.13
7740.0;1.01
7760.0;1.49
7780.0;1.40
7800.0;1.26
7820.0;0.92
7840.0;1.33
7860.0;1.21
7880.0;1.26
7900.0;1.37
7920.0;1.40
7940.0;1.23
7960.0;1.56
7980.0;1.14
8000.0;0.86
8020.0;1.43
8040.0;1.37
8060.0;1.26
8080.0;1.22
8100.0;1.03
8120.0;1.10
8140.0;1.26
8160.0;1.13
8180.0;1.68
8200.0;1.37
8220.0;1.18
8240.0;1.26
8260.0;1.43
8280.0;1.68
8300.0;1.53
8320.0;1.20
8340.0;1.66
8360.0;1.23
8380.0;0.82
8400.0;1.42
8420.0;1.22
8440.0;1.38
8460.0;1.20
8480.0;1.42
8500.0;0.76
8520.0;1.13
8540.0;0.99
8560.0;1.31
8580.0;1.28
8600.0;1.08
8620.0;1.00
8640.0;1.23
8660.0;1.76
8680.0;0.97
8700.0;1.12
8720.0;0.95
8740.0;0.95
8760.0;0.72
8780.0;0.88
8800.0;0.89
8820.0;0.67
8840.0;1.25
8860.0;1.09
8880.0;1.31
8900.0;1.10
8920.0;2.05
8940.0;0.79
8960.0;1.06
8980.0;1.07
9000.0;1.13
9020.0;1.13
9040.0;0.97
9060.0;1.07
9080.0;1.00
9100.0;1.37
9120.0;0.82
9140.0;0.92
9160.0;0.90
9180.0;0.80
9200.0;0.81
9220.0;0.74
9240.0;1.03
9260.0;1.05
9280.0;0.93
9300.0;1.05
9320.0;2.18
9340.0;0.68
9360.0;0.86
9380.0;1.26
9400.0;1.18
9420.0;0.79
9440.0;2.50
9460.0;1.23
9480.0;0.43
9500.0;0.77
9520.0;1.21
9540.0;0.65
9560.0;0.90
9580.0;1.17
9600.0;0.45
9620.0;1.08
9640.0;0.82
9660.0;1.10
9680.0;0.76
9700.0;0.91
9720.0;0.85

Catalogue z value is 0.78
